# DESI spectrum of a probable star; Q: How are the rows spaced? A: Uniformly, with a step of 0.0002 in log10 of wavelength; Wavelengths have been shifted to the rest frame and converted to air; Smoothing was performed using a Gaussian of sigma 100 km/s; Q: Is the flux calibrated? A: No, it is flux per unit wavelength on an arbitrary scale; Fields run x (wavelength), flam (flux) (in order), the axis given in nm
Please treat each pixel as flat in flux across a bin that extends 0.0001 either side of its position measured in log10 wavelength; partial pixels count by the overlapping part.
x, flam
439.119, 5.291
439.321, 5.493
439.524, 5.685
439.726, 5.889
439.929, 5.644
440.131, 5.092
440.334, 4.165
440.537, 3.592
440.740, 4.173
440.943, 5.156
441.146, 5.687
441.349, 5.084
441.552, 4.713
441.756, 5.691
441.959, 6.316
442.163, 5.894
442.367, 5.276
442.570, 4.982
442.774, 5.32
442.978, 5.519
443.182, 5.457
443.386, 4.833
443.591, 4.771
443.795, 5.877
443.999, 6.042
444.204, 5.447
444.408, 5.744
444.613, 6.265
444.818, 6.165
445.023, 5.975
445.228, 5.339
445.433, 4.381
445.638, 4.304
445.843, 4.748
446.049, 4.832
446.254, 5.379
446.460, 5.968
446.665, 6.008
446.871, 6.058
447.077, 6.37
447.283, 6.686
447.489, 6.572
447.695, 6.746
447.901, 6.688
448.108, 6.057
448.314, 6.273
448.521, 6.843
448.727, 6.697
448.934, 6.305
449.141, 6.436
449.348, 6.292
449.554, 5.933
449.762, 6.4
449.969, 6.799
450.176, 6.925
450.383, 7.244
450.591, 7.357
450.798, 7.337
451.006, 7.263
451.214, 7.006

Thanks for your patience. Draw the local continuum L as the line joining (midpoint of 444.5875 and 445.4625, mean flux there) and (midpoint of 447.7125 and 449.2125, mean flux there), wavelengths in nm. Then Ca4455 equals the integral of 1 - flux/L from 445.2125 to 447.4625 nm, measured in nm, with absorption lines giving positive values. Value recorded 0.19 nm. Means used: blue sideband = 5.67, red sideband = 6.49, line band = 5.5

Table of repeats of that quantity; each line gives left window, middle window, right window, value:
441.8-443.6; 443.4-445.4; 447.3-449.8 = 0.02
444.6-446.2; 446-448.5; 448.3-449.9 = -0.16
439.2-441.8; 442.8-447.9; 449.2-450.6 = 0.20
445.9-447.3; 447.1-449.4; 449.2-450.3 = -0.13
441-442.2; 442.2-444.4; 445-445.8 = -0.06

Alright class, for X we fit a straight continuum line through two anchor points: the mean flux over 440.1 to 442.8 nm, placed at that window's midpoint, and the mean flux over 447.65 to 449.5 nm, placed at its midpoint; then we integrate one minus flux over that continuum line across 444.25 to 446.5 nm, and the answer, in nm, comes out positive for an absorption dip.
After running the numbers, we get 0.18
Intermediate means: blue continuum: 5.08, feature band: 5.36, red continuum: 6.46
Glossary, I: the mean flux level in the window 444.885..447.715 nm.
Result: 5.64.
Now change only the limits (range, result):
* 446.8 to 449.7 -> 6.43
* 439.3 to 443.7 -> 5.2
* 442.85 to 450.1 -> 5.9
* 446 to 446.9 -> 5.67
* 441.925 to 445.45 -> 5.55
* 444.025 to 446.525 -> 5.39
